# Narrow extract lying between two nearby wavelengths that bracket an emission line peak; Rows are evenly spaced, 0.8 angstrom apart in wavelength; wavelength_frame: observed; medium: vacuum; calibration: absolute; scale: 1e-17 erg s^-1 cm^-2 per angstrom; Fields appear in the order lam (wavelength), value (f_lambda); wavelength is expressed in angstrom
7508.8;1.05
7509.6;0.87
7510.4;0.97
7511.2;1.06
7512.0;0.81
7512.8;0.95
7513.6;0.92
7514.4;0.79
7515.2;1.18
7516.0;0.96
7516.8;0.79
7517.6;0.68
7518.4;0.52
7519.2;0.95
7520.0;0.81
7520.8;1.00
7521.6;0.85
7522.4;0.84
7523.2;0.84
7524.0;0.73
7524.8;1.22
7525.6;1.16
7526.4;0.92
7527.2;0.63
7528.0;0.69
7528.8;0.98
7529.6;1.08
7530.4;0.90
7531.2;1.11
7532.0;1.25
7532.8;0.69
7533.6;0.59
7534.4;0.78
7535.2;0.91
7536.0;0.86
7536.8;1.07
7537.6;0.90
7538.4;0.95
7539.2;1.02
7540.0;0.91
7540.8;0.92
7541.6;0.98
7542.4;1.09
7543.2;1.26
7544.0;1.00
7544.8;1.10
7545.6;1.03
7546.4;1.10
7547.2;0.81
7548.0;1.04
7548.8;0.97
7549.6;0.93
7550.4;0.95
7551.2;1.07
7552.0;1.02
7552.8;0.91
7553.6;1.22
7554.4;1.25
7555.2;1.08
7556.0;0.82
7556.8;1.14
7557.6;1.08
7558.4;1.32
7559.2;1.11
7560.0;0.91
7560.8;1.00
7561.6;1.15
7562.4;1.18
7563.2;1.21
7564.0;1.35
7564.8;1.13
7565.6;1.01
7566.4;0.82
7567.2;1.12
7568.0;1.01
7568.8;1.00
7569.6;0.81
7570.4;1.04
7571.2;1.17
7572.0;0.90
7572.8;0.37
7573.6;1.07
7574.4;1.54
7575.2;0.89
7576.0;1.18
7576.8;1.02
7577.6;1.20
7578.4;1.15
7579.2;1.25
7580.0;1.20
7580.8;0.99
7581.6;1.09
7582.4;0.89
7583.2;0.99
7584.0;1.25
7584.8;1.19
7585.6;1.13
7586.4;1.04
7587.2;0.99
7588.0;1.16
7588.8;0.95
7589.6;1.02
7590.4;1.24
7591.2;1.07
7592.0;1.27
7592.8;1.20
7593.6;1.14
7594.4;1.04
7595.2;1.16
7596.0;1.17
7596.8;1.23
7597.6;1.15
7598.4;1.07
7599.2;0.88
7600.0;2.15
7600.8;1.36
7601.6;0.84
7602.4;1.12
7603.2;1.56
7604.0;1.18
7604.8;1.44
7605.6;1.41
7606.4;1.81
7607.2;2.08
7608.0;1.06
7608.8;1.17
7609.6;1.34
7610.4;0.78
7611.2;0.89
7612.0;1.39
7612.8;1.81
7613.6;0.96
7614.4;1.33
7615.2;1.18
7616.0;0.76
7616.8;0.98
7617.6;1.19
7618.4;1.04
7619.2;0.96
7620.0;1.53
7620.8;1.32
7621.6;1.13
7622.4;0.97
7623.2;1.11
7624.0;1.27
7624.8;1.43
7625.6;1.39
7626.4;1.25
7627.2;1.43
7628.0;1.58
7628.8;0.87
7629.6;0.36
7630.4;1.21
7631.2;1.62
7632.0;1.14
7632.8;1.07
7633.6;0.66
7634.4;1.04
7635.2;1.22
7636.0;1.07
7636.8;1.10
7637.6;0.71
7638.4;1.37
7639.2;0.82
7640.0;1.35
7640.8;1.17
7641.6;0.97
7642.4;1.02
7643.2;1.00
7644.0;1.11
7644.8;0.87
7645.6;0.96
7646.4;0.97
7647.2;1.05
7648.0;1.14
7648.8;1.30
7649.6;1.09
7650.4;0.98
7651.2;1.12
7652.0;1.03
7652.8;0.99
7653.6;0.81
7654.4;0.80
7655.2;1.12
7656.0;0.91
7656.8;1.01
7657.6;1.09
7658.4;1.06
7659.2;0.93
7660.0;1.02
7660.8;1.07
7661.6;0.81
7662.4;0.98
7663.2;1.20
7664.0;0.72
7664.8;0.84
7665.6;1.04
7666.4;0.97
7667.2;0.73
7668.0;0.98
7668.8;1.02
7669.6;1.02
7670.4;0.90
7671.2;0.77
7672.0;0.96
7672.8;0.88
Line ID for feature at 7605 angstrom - Mg II 2798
